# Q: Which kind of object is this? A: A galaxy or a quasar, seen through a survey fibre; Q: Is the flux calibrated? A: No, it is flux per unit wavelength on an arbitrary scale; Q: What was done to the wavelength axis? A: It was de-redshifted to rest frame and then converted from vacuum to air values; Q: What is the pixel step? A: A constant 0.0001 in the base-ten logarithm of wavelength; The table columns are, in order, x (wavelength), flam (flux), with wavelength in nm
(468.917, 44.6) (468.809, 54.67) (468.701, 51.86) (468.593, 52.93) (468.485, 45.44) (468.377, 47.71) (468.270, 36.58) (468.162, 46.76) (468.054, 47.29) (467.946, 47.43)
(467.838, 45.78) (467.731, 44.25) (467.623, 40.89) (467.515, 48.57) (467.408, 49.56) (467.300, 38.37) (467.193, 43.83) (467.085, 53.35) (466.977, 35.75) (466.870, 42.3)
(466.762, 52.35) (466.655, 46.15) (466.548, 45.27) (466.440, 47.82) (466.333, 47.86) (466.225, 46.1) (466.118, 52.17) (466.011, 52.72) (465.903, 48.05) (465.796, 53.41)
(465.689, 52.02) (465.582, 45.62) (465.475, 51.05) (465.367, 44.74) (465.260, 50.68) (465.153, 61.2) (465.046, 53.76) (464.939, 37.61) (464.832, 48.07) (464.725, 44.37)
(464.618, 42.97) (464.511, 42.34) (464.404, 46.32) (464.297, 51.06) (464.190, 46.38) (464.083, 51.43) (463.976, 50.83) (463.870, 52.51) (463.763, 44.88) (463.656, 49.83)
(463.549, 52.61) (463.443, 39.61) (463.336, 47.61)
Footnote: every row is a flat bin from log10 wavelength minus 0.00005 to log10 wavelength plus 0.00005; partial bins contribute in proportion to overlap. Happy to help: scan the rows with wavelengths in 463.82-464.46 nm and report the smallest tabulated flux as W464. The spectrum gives 46.32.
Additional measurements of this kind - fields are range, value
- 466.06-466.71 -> 45.27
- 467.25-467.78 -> 38.37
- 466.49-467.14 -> 35.75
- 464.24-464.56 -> 42.34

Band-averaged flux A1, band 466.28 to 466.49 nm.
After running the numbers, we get 47.9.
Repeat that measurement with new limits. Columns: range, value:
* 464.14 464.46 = 47.9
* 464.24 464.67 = 45.7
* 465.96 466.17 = 52.5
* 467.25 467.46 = 43.9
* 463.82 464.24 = 50.4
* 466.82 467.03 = 39.1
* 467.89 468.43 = 45.1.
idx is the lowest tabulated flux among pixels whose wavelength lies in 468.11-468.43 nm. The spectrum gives 36.58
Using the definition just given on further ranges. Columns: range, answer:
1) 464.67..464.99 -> 37.61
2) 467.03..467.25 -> 43.83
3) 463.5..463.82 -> 44.88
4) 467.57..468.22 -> 40.89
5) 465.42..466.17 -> 45.62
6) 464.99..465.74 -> 44.74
